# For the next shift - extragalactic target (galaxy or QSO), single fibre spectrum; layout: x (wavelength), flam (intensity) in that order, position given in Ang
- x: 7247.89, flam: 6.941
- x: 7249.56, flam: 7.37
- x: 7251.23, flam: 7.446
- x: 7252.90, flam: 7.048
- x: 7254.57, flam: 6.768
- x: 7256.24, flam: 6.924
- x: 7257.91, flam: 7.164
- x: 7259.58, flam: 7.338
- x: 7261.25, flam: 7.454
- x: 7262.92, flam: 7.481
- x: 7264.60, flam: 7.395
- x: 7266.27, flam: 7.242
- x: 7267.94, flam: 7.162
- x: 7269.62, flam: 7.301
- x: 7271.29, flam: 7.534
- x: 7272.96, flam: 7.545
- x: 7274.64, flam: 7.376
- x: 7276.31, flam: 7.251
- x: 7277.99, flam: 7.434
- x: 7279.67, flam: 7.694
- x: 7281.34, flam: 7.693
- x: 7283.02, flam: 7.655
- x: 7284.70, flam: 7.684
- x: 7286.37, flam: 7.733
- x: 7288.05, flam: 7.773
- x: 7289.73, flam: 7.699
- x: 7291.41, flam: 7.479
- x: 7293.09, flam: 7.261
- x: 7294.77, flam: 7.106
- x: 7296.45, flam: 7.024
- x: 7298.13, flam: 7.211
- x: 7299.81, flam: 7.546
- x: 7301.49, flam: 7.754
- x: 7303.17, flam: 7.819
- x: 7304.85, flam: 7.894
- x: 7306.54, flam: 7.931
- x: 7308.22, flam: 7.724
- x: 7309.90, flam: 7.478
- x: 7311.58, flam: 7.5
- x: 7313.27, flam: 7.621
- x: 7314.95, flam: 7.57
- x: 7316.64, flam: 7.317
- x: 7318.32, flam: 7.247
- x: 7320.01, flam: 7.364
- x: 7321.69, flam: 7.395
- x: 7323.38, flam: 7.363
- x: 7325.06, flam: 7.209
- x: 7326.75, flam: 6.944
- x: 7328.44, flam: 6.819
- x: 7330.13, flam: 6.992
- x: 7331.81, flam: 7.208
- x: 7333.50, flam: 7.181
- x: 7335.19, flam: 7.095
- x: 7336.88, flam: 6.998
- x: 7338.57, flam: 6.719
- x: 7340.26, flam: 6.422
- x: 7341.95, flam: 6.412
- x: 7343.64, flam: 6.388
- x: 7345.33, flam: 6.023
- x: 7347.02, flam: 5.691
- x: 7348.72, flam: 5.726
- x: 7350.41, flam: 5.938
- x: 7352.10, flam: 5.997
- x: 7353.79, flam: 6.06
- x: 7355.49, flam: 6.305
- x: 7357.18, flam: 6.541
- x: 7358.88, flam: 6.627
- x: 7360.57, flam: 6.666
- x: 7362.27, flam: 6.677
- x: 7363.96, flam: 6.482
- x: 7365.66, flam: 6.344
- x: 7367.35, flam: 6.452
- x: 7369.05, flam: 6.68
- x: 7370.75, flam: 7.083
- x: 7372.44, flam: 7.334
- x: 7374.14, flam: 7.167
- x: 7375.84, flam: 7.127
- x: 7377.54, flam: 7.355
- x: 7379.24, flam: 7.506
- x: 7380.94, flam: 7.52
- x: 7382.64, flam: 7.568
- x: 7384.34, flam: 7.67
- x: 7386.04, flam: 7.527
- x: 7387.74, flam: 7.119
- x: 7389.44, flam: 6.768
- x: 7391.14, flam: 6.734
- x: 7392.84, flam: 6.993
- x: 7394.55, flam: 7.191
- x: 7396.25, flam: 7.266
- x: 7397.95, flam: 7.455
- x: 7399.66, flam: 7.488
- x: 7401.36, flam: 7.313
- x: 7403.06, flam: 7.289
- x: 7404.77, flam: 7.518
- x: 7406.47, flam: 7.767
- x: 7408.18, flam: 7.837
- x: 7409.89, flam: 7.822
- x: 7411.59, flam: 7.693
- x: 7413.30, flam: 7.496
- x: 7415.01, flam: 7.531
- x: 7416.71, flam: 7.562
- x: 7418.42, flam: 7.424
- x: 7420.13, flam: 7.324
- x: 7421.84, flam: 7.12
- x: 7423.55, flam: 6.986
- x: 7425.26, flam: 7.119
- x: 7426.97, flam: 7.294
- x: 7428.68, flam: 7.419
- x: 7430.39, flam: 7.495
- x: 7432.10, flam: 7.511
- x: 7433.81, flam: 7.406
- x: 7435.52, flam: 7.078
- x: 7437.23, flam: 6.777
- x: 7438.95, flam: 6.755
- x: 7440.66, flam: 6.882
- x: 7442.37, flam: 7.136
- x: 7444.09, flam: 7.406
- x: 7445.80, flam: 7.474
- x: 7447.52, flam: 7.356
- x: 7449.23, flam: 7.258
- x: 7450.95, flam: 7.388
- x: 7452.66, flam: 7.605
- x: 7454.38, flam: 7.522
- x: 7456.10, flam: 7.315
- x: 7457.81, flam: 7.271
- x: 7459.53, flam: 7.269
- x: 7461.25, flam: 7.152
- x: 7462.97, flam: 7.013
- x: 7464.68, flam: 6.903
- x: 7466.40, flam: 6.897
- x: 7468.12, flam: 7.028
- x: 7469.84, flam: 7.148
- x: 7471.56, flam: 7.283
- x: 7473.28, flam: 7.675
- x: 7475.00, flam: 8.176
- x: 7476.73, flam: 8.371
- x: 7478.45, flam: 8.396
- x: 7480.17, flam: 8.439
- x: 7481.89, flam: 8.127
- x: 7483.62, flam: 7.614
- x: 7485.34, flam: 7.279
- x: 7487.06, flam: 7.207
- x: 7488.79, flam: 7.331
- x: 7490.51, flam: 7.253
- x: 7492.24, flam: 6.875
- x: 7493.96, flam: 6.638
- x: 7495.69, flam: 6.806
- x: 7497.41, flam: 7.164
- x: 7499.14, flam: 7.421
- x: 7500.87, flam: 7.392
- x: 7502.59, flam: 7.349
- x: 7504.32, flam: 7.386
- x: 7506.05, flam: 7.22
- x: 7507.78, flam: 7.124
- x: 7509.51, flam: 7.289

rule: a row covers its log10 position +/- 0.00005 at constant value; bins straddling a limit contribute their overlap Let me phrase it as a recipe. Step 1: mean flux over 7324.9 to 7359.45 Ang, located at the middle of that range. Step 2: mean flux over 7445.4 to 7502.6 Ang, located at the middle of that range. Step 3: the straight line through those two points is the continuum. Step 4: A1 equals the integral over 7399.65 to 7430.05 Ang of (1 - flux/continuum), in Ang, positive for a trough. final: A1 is -1.9 Ang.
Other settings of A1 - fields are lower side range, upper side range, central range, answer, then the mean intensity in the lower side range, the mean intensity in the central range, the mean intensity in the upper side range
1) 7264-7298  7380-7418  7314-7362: 4.6 Ang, 7.45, 6.72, 7.42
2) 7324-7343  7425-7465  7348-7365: 1.6 Ang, 6.91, 6.31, 7.25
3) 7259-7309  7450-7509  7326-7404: 6.4 Ang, 7.51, 6.85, 7.38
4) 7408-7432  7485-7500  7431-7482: -0.9 Ang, 7.43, 7.39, 7.1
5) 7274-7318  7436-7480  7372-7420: 0.2 Ang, 7.54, 7.39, 7.35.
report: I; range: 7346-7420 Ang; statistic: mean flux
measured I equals 7.03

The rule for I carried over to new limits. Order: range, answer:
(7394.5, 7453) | 7.36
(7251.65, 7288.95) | 7.4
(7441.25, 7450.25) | 7.31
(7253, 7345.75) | 7.3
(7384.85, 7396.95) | 7.1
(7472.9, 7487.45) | 7.95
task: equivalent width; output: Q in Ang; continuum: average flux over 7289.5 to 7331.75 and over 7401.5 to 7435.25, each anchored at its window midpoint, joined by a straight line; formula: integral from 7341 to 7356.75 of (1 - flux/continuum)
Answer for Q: 2.9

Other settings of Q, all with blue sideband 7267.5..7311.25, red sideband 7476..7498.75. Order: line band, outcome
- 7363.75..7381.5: 1.2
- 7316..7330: 0.6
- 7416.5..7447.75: 1.1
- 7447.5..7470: 0.8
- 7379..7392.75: 0.4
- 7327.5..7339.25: 0.8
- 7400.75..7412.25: -0.2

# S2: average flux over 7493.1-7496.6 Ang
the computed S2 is 6.74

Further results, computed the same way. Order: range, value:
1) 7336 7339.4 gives 6.86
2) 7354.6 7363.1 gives 6.55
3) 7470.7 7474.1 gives 7.48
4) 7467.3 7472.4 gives 7.15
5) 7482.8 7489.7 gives 7.36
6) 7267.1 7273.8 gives 7.39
